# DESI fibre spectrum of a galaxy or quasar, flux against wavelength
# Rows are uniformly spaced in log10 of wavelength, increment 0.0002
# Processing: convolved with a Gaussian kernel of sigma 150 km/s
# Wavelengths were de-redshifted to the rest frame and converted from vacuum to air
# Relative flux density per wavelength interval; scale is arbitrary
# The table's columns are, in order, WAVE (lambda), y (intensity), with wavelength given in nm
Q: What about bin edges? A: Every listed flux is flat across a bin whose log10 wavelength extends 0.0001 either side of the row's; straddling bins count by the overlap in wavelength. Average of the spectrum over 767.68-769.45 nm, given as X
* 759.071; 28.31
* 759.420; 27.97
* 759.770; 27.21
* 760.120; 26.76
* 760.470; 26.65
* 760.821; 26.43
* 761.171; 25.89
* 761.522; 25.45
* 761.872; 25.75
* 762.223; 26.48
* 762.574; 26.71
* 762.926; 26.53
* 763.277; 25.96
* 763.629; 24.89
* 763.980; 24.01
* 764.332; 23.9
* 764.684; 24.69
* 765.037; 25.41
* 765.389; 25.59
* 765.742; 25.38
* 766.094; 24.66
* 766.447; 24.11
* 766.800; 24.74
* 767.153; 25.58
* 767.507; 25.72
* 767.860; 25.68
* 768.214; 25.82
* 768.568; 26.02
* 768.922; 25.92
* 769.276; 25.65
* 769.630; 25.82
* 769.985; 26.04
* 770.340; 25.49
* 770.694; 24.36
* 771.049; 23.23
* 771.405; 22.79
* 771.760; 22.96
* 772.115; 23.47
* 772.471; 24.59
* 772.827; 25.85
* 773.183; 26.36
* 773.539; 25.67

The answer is 25.8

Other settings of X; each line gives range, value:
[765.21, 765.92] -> 25.5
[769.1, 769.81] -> 25.7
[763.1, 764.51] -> 24.7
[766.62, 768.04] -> 25.4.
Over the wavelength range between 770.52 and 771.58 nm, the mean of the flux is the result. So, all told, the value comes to 23.4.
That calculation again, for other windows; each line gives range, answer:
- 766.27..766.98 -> 24.4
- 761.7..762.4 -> 26.1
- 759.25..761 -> 27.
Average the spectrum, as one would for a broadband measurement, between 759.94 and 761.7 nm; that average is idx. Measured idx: 26.2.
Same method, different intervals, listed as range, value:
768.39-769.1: 26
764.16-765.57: 24.9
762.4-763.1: 26.6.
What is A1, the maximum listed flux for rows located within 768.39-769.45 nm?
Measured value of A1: 26.02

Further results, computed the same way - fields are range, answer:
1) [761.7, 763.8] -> 26.71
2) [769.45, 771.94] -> 26.04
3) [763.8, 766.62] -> 25.59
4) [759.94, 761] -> 26.76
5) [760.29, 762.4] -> 26.65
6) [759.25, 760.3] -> 27.97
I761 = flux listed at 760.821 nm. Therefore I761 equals 26.43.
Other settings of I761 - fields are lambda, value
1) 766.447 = 24.11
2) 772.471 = 24.59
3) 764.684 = 24.69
